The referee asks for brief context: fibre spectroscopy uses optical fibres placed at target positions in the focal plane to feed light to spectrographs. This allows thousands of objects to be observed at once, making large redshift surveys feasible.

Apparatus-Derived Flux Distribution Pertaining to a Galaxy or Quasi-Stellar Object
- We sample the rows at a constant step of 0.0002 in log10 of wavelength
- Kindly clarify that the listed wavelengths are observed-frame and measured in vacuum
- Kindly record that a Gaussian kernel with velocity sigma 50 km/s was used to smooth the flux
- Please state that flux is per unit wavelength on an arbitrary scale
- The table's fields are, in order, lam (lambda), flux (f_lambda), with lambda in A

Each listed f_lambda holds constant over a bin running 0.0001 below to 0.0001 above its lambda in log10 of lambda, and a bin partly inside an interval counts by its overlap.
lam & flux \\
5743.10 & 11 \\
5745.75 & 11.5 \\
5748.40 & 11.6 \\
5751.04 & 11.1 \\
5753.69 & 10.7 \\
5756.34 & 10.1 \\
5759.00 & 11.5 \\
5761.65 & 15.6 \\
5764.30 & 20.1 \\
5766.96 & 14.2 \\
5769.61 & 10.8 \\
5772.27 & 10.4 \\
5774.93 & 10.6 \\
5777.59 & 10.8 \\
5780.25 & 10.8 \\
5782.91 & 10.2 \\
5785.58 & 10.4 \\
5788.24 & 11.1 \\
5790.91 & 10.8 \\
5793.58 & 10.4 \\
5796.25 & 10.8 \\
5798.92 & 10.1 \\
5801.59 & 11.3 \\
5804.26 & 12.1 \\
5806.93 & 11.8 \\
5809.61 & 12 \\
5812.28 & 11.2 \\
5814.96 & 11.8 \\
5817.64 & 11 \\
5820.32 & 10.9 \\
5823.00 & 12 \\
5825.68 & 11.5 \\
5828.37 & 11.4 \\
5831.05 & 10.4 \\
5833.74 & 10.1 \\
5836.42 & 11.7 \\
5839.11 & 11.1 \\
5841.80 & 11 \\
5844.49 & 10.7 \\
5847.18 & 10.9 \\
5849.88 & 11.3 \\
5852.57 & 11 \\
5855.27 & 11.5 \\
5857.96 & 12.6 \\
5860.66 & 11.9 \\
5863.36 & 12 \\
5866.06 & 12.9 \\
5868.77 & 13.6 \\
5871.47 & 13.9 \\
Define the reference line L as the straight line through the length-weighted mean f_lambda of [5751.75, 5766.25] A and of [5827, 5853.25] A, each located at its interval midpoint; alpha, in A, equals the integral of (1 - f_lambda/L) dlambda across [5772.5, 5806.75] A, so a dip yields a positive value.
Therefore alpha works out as 4.72 A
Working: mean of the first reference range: 13.5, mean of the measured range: 10.8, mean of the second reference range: 11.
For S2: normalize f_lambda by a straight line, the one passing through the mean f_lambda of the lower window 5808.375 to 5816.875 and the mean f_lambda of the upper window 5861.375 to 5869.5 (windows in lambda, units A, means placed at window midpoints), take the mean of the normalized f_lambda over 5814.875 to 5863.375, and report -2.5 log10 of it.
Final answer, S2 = 0.08 mag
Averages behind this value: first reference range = 11.6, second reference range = 12.7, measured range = 11.3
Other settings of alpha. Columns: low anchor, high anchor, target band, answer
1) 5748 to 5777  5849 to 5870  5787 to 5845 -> 5.18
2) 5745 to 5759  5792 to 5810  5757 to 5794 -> -2.98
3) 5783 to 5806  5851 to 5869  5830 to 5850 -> 1.45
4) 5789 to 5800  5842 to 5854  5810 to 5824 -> -0.88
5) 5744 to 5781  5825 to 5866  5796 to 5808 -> 0.51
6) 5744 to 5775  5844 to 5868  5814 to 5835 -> 1.44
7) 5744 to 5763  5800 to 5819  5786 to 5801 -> 1.24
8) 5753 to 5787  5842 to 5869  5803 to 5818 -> 0.25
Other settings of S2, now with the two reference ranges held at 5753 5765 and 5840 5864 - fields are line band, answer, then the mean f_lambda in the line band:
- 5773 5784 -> 0.22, 10.6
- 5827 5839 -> 0.09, 10.9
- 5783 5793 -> 0.20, 10.7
